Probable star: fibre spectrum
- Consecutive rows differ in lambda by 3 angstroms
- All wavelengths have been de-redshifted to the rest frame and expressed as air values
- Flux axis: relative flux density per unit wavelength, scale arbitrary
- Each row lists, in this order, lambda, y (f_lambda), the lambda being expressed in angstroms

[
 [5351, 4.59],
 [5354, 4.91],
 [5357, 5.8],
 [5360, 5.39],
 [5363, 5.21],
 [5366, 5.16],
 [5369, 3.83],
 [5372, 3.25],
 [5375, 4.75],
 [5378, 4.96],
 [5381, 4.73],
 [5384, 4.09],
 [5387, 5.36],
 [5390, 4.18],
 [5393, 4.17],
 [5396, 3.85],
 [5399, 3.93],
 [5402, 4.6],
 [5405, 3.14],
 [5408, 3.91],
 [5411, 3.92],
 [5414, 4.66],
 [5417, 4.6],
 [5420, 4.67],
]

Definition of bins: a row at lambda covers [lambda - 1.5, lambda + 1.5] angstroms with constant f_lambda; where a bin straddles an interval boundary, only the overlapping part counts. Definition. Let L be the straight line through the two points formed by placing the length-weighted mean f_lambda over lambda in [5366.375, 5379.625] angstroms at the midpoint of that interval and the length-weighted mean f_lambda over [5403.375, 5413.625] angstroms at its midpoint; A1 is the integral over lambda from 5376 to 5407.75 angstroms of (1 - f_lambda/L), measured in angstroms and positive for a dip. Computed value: -2.1 angstroms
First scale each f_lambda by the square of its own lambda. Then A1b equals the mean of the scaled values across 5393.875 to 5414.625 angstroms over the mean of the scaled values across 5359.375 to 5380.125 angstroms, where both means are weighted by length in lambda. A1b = 0.9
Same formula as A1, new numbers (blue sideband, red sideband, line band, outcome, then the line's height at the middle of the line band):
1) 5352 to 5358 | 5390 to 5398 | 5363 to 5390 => 0.2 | 4.58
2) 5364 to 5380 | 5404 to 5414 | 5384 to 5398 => -0.7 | 4.12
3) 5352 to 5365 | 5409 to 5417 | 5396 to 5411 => 2.0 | 4.49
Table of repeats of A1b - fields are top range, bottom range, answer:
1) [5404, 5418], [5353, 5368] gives 0.79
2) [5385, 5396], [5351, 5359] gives 0.86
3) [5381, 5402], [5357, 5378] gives 0.93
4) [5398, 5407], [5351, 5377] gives 0.83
